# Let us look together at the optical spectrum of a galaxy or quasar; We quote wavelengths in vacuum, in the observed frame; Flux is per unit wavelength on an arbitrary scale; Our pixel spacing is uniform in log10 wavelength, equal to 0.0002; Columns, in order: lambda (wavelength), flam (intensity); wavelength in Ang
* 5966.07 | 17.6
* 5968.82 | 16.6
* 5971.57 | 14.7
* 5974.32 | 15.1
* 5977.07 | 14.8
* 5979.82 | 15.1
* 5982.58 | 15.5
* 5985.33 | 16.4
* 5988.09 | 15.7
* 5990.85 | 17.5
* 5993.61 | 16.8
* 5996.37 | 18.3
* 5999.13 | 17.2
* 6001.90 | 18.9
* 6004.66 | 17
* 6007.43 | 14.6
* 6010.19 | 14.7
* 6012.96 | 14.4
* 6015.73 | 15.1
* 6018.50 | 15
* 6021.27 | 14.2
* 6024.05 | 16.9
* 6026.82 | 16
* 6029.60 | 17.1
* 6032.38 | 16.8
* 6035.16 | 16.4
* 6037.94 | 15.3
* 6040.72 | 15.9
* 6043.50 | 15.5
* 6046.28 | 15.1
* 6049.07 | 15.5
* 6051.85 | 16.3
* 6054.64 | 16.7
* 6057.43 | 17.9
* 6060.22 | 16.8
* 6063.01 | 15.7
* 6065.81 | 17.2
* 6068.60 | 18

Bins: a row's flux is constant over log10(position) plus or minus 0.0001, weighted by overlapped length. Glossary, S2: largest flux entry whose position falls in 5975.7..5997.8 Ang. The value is 18.3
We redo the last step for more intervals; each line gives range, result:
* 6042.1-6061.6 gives 17.9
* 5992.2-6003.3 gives 18.9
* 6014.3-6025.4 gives 16.9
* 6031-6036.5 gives 16.8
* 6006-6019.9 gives 15.1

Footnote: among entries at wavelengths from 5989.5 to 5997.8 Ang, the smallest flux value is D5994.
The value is 16.8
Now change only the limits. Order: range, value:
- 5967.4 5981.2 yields 14.7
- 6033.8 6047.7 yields 15.1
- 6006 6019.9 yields 14.4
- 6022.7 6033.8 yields 16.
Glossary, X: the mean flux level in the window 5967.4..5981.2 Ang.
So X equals 15.3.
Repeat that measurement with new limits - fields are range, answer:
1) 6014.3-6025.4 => 15.3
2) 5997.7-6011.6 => 16.5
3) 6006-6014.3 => 14.6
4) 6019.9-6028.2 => 15.7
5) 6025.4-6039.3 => 16.3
